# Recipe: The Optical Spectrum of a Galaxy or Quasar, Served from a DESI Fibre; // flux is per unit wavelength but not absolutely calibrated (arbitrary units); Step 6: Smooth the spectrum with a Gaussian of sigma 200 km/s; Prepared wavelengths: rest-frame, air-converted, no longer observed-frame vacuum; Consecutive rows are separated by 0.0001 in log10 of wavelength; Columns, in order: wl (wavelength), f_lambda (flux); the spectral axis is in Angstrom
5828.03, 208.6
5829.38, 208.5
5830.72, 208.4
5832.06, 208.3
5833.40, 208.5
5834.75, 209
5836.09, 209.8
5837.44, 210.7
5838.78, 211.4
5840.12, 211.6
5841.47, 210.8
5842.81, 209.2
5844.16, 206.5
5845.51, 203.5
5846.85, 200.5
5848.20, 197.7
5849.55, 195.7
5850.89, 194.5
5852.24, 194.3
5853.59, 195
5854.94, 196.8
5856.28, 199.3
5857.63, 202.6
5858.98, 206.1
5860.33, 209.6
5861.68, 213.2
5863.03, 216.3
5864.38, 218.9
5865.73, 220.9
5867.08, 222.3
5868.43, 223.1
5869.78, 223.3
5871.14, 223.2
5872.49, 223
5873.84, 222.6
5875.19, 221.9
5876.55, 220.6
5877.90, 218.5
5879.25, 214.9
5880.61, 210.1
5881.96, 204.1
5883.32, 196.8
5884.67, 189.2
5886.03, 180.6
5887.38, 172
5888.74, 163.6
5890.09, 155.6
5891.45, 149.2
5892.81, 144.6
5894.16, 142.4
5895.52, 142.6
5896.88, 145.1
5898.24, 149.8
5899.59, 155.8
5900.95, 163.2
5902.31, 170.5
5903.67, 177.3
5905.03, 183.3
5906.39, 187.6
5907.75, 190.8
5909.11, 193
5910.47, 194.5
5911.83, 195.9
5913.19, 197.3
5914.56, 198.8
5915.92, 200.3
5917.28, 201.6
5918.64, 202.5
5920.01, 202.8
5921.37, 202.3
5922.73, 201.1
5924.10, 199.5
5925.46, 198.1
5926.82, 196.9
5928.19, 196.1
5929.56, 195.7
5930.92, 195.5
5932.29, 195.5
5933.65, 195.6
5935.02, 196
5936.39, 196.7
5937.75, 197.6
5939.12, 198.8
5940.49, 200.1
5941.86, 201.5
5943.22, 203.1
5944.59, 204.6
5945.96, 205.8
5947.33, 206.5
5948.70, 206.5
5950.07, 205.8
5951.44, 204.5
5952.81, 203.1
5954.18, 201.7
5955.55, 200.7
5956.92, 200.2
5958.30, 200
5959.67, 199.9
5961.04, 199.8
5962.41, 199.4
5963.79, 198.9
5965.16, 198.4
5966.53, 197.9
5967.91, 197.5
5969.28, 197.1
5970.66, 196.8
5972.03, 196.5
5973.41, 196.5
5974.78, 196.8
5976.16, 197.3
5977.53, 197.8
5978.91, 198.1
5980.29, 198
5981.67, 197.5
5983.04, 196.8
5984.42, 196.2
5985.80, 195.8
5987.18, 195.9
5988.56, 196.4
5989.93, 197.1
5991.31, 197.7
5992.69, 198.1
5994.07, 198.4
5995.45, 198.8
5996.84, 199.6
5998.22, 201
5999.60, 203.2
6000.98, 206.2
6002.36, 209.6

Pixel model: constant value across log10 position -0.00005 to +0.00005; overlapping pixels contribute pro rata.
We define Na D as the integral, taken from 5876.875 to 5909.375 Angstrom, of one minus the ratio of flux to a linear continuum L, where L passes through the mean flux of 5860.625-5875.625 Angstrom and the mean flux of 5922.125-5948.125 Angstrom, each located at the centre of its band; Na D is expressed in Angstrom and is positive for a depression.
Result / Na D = 5.7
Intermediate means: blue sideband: 221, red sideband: 199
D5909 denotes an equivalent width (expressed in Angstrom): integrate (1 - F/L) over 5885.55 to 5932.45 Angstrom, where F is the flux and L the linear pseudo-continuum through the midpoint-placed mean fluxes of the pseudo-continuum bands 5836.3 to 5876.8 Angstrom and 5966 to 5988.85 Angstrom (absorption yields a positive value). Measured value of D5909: 5.31 Angstrom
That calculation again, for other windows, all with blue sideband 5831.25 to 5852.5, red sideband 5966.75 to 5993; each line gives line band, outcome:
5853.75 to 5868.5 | -0.5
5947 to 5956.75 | -0.2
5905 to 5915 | 0.4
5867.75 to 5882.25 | -1.1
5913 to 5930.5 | 0.1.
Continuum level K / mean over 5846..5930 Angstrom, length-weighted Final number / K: 194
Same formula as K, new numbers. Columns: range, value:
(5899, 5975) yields 196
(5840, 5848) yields 206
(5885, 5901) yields 156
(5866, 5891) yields 204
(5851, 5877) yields 213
